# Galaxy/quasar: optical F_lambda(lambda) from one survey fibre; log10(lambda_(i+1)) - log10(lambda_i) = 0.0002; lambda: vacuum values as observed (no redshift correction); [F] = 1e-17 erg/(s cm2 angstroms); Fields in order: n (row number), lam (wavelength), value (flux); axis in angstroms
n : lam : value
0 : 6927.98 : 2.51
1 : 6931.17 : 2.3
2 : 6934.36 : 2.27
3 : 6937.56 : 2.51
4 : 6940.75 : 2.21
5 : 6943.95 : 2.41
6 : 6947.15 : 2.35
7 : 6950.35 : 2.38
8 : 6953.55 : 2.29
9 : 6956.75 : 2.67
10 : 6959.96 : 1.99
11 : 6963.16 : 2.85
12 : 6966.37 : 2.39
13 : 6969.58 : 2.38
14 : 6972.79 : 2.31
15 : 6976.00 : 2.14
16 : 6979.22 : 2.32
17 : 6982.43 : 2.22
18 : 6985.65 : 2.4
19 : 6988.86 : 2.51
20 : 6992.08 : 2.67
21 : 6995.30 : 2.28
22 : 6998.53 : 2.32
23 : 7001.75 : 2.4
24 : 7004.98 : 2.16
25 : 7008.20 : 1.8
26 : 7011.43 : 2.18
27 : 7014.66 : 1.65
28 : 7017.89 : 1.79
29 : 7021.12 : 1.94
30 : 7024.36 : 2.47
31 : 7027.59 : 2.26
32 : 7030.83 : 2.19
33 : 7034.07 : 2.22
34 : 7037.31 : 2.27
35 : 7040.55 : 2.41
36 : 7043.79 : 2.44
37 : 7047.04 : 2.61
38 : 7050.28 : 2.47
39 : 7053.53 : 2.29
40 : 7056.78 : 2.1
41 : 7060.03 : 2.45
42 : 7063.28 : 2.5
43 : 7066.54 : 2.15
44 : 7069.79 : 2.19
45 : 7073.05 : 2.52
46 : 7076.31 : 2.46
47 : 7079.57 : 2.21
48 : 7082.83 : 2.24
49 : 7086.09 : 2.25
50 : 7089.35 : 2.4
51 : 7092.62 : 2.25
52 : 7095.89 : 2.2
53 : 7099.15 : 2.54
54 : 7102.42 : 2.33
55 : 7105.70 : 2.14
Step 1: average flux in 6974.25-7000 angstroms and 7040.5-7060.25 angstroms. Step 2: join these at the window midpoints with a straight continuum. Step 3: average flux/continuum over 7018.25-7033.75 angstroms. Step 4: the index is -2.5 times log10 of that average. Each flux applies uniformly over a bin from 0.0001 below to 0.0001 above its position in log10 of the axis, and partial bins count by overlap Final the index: 0.094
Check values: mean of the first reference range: 2.36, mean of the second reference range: 2.39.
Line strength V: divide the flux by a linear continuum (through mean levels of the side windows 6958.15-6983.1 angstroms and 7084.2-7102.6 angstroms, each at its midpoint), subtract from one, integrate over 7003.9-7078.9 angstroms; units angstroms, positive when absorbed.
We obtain 2.9 angstroms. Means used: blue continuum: 2.33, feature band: 2.24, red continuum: 2.33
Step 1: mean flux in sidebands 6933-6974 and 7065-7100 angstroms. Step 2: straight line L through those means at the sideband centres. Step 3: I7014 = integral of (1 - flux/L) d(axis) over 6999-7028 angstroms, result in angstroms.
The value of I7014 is 3.4 angstroms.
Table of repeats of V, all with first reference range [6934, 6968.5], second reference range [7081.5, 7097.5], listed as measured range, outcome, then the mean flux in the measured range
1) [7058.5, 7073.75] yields -0.41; 2.35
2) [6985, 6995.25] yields -0.61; 2.5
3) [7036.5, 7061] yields -0.80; 2.38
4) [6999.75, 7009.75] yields 0.93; 2.13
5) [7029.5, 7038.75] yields 0.37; 2.23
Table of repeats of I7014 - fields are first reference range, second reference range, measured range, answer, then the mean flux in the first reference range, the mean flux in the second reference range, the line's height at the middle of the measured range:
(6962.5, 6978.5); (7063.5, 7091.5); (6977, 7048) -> 3.3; 2.38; 2.31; 2.35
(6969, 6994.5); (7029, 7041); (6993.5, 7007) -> 0.3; 2.37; 2.26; 2.33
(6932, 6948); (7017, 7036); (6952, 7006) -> -2.6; 2.35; 2.16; 2.26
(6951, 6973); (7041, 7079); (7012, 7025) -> 2.4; 2.42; 2.38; 2.39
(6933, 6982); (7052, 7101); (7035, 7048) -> -0.5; 2.36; 2.32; 2.33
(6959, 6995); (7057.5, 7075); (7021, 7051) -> 0.2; 2.38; 2.35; 2.36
